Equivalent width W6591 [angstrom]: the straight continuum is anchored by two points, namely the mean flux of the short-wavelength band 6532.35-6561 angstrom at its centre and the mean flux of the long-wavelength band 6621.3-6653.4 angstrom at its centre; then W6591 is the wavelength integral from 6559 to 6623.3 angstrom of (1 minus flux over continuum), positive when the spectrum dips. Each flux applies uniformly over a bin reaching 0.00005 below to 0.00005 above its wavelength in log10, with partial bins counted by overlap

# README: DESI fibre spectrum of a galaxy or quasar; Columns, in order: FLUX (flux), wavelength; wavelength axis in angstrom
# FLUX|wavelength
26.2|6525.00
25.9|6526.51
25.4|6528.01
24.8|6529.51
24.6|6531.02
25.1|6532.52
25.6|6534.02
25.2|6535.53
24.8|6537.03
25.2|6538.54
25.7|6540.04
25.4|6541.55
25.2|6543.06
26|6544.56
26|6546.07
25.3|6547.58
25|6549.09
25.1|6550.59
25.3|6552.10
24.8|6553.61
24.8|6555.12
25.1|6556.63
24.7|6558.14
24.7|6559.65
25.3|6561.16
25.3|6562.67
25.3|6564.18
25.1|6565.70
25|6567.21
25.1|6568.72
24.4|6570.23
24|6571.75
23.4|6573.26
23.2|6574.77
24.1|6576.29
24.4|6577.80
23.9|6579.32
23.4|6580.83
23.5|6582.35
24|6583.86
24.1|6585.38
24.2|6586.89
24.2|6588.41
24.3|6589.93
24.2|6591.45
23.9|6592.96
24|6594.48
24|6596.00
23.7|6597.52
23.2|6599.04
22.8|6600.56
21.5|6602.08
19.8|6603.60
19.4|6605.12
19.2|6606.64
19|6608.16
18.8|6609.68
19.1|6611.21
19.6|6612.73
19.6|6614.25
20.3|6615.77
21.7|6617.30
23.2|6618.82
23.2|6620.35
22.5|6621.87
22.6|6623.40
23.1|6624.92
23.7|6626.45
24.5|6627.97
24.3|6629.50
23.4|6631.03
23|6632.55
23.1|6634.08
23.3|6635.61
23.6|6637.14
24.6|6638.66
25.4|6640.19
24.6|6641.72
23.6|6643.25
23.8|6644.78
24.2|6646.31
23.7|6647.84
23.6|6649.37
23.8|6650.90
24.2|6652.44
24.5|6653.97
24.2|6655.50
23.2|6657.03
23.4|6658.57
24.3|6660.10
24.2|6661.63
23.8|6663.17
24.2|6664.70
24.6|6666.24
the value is 4.1 angstrom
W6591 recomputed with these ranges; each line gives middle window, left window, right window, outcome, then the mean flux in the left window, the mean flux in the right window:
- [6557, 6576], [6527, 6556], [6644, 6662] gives 0.2 angstrom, 25.2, 23.9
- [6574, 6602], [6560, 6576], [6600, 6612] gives -2.2 angstrom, 24.6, 19.9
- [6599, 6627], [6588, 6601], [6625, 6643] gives 3.2 angstrom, 23.8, 23.9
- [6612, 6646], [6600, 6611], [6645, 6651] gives -1.4 angstrom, 20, 23.8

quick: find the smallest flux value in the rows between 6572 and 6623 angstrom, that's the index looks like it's 18.8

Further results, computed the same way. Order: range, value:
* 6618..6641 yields 22.5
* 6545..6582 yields 23.2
